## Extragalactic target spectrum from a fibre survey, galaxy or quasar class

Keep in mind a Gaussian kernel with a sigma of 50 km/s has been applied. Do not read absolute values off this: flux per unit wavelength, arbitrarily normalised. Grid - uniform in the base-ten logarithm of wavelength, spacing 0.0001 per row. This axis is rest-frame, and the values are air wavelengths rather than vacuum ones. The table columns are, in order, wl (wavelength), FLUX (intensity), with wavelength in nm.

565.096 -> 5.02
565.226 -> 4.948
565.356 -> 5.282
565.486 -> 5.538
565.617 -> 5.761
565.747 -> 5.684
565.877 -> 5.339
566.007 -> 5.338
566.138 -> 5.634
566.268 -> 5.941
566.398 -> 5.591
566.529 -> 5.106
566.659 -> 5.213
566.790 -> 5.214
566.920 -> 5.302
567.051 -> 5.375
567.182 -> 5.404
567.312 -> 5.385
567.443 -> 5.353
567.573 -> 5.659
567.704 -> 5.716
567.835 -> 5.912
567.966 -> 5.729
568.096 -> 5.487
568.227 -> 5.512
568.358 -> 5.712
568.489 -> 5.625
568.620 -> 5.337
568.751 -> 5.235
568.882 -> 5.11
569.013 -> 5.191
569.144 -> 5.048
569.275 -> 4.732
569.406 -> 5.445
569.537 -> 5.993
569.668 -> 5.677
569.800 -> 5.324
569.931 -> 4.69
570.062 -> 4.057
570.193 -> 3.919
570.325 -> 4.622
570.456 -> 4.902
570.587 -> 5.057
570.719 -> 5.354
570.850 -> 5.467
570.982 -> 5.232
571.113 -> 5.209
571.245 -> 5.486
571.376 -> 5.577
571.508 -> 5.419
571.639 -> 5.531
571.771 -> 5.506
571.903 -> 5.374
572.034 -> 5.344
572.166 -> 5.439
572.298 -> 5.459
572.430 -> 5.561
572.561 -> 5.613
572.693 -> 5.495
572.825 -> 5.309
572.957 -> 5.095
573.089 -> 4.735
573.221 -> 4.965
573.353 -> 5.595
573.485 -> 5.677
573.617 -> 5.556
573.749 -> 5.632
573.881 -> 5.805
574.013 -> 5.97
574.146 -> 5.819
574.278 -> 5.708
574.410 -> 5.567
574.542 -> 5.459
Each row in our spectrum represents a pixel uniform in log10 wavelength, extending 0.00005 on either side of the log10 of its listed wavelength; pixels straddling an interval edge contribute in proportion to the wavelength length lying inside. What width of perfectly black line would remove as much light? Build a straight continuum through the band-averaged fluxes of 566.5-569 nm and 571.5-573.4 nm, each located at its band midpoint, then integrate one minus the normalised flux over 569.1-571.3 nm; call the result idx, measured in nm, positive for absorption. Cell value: 0.13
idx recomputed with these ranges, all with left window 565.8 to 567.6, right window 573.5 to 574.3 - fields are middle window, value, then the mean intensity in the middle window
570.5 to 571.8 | 0.057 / 5.37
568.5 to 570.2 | 0.129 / 5.12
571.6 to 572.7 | 0.036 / 5.48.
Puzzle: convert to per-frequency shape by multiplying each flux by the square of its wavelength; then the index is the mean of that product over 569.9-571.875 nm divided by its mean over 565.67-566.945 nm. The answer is 0.95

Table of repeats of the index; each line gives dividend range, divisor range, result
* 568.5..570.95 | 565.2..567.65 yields 0.95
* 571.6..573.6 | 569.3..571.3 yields 1.07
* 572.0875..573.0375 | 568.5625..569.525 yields 1.05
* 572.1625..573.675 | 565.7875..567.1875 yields 1.02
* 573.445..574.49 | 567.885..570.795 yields 1.12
